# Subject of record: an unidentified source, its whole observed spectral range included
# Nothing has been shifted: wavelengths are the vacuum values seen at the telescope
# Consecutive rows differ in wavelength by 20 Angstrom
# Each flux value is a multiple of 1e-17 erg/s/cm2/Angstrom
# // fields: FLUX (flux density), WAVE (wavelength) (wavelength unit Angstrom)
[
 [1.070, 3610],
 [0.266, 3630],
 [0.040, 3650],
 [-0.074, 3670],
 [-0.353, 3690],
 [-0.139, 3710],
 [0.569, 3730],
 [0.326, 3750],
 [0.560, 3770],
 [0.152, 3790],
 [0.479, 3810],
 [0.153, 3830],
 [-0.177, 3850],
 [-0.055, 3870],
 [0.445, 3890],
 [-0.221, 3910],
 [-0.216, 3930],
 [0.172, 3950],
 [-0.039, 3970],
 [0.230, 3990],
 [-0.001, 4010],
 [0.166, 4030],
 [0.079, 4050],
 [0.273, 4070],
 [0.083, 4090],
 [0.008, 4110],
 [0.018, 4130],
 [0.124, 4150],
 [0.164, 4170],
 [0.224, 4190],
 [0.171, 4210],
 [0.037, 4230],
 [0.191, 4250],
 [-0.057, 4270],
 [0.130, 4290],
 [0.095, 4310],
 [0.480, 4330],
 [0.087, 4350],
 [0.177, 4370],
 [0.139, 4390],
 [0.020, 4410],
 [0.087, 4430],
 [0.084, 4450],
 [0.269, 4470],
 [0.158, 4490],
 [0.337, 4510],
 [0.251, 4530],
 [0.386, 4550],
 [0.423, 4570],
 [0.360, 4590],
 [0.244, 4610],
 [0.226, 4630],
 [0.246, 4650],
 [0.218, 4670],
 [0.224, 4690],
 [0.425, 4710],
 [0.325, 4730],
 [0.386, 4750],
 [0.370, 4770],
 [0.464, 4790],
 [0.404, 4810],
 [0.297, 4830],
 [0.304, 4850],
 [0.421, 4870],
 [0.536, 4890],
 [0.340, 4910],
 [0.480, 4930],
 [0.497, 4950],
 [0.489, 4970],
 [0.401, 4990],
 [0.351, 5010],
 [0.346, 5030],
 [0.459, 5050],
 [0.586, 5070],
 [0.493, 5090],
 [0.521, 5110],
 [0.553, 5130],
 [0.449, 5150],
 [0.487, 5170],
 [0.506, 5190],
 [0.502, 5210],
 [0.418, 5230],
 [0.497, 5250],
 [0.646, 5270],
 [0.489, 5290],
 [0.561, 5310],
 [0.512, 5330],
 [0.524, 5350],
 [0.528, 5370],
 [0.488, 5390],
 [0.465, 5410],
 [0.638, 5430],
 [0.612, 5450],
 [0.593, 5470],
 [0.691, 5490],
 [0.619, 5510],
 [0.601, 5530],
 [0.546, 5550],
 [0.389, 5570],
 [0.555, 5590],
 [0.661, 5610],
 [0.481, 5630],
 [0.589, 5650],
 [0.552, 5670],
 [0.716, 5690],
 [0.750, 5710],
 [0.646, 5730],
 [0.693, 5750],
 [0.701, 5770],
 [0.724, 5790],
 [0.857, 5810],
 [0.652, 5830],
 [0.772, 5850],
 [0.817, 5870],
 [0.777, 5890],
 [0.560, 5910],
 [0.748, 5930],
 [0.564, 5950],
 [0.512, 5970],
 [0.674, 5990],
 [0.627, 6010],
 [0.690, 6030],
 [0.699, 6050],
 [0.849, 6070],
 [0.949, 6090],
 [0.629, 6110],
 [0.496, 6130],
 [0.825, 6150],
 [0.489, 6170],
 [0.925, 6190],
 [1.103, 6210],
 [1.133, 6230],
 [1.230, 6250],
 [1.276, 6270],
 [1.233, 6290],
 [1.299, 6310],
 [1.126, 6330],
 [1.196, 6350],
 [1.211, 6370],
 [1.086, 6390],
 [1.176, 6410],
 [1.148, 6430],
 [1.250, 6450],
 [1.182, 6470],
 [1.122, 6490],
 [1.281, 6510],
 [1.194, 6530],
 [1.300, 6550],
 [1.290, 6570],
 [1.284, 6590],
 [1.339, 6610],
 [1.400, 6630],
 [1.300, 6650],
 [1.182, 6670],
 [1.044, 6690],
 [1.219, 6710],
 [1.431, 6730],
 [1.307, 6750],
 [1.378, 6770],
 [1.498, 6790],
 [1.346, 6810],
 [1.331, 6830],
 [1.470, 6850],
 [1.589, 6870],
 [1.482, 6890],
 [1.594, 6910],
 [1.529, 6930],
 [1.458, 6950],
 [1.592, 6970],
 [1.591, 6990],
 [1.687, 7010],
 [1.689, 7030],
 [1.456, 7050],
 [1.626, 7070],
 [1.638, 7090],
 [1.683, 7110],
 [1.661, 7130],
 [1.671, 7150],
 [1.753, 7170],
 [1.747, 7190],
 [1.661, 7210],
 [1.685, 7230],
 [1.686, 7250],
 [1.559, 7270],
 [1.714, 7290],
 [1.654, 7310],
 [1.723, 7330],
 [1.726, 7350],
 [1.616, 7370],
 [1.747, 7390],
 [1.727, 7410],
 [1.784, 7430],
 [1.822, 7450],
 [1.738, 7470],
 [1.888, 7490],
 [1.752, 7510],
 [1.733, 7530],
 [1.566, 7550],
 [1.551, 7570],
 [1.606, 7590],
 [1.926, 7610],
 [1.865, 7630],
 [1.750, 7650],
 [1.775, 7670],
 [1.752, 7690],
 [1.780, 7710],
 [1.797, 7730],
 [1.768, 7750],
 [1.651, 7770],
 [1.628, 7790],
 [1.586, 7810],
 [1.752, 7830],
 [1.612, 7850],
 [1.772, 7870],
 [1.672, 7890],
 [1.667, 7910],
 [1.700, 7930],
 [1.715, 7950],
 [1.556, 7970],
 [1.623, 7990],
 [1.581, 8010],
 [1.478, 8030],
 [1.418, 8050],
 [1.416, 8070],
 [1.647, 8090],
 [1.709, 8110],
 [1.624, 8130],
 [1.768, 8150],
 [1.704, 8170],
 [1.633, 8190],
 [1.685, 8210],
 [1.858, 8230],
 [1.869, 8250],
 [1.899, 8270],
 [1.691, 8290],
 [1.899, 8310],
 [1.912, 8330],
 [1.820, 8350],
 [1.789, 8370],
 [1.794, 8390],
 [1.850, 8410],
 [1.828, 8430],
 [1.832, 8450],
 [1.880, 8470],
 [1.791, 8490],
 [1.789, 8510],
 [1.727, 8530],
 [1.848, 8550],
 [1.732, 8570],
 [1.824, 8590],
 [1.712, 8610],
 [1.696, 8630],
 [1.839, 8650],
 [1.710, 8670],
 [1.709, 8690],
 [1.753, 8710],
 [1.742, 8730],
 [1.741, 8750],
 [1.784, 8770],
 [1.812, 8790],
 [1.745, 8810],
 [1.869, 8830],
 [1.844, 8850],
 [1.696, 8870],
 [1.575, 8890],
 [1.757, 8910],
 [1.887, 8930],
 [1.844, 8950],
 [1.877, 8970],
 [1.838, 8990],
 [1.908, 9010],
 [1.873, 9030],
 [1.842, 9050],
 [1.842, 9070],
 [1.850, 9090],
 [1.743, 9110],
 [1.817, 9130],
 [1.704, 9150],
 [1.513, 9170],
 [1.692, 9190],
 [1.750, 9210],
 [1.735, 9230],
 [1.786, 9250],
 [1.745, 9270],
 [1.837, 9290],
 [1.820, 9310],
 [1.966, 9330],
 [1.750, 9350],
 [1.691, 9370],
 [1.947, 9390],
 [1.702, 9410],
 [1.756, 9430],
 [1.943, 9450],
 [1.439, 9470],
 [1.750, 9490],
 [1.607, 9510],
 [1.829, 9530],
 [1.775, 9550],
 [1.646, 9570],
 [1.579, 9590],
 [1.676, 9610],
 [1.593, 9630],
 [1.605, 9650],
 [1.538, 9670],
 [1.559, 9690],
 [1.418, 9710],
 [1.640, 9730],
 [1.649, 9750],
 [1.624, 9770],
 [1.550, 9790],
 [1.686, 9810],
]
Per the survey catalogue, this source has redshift 0.56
